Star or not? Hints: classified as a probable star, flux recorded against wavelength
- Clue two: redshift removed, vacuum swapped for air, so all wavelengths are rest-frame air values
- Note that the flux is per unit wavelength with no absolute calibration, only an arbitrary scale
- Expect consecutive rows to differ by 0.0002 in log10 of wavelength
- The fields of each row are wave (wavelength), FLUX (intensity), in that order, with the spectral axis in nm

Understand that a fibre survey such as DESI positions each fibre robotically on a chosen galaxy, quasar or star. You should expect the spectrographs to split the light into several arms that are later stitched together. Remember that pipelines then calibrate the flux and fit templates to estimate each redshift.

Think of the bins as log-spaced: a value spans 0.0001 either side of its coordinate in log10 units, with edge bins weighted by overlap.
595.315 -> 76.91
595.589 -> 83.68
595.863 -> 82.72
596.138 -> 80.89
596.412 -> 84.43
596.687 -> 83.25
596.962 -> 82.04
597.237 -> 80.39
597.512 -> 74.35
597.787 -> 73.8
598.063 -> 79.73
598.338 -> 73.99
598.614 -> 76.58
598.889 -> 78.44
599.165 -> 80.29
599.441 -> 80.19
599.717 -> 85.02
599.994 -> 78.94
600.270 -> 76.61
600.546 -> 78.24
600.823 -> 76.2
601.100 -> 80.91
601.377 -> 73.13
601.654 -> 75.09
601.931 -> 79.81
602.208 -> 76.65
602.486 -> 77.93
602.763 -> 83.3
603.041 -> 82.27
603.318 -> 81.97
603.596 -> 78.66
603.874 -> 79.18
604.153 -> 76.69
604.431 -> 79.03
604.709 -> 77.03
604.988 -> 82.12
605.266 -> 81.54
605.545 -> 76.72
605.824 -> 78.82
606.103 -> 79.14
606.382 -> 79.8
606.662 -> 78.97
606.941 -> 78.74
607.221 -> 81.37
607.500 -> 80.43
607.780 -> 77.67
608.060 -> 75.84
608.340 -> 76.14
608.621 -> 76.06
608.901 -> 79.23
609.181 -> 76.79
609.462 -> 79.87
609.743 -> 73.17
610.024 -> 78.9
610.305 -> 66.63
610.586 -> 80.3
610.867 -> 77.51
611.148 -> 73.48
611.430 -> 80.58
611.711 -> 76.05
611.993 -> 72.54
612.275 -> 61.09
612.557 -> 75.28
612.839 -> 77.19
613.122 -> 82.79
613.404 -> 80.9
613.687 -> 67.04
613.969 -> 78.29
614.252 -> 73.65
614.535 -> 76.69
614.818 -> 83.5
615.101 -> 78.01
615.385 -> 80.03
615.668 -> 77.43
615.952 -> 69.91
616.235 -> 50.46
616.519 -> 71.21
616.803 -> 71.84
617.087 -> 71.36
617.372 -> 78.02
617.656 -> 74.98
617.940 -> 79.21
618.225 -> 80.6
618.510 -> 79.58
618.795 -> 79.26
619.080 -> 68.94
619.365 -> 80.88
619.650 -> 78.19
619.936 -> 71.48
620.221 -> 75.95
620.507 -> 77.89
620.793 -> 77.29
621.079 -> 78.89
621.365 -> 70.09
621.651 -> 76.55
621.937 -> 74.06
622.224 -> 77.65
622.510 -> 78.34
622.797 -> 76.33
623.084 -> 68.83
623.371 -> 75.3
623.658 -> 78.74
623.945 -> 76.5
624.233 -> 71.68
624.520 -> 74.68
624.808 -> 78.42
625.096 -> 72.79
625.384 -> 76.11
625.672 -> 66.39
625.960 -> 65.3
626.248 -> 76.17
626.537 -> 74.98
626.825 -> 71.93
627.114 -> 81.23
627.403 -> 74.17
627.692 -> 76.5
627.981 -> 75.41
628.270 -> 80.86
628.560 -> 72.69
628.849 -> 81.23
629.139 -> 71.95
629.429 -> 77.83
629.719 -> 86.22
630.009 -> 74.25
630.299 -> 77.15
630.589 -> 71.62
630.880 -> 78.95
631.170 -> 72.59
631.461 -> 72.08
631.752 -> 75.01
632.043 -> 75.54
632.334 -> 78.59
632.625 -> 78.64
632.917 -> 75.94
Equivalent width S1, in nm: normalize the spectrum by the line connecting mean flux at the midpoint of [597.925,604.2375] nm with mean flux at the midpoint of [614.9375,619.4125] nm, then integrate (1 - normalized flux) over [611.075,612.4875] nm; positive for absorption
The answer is 0.06 nm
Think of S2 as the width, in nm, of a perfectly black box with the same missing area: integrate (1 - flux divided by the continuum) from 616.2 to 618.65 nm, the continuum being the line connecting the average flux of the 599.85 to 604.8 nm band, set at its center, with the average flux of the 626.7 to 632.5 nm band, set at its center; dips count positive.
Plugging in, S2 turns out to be 0.10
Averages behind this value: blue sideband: 78.4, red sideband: 76.3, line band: 74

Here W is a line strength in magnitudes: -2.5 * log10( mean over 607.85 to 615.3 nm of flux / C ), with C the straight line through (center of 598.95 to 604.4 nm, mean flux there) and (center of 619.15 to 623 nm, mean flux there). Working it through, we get 0.021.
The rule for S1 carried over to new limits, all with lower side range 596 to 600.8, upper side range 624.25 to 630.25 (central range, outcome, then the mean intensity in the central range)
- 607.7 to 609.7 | 0.02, 77.1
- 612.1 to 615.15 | 0.06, 75.8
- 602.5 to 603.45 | -0.04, 82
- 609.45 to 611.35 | 0.05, 75.6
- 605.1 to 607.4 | -0.04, 79.5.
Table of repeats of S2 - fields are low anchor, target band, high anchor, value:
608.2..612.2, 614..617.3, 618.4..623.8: 0.11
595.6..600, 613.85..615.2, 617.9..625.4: -0.02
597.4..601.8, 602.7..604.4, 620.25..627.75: -0.07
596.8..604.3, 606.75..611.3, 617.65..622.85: 0.04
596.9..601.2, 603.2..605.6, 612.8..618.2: -0.06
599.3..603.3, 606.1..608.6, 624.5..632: -0.01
